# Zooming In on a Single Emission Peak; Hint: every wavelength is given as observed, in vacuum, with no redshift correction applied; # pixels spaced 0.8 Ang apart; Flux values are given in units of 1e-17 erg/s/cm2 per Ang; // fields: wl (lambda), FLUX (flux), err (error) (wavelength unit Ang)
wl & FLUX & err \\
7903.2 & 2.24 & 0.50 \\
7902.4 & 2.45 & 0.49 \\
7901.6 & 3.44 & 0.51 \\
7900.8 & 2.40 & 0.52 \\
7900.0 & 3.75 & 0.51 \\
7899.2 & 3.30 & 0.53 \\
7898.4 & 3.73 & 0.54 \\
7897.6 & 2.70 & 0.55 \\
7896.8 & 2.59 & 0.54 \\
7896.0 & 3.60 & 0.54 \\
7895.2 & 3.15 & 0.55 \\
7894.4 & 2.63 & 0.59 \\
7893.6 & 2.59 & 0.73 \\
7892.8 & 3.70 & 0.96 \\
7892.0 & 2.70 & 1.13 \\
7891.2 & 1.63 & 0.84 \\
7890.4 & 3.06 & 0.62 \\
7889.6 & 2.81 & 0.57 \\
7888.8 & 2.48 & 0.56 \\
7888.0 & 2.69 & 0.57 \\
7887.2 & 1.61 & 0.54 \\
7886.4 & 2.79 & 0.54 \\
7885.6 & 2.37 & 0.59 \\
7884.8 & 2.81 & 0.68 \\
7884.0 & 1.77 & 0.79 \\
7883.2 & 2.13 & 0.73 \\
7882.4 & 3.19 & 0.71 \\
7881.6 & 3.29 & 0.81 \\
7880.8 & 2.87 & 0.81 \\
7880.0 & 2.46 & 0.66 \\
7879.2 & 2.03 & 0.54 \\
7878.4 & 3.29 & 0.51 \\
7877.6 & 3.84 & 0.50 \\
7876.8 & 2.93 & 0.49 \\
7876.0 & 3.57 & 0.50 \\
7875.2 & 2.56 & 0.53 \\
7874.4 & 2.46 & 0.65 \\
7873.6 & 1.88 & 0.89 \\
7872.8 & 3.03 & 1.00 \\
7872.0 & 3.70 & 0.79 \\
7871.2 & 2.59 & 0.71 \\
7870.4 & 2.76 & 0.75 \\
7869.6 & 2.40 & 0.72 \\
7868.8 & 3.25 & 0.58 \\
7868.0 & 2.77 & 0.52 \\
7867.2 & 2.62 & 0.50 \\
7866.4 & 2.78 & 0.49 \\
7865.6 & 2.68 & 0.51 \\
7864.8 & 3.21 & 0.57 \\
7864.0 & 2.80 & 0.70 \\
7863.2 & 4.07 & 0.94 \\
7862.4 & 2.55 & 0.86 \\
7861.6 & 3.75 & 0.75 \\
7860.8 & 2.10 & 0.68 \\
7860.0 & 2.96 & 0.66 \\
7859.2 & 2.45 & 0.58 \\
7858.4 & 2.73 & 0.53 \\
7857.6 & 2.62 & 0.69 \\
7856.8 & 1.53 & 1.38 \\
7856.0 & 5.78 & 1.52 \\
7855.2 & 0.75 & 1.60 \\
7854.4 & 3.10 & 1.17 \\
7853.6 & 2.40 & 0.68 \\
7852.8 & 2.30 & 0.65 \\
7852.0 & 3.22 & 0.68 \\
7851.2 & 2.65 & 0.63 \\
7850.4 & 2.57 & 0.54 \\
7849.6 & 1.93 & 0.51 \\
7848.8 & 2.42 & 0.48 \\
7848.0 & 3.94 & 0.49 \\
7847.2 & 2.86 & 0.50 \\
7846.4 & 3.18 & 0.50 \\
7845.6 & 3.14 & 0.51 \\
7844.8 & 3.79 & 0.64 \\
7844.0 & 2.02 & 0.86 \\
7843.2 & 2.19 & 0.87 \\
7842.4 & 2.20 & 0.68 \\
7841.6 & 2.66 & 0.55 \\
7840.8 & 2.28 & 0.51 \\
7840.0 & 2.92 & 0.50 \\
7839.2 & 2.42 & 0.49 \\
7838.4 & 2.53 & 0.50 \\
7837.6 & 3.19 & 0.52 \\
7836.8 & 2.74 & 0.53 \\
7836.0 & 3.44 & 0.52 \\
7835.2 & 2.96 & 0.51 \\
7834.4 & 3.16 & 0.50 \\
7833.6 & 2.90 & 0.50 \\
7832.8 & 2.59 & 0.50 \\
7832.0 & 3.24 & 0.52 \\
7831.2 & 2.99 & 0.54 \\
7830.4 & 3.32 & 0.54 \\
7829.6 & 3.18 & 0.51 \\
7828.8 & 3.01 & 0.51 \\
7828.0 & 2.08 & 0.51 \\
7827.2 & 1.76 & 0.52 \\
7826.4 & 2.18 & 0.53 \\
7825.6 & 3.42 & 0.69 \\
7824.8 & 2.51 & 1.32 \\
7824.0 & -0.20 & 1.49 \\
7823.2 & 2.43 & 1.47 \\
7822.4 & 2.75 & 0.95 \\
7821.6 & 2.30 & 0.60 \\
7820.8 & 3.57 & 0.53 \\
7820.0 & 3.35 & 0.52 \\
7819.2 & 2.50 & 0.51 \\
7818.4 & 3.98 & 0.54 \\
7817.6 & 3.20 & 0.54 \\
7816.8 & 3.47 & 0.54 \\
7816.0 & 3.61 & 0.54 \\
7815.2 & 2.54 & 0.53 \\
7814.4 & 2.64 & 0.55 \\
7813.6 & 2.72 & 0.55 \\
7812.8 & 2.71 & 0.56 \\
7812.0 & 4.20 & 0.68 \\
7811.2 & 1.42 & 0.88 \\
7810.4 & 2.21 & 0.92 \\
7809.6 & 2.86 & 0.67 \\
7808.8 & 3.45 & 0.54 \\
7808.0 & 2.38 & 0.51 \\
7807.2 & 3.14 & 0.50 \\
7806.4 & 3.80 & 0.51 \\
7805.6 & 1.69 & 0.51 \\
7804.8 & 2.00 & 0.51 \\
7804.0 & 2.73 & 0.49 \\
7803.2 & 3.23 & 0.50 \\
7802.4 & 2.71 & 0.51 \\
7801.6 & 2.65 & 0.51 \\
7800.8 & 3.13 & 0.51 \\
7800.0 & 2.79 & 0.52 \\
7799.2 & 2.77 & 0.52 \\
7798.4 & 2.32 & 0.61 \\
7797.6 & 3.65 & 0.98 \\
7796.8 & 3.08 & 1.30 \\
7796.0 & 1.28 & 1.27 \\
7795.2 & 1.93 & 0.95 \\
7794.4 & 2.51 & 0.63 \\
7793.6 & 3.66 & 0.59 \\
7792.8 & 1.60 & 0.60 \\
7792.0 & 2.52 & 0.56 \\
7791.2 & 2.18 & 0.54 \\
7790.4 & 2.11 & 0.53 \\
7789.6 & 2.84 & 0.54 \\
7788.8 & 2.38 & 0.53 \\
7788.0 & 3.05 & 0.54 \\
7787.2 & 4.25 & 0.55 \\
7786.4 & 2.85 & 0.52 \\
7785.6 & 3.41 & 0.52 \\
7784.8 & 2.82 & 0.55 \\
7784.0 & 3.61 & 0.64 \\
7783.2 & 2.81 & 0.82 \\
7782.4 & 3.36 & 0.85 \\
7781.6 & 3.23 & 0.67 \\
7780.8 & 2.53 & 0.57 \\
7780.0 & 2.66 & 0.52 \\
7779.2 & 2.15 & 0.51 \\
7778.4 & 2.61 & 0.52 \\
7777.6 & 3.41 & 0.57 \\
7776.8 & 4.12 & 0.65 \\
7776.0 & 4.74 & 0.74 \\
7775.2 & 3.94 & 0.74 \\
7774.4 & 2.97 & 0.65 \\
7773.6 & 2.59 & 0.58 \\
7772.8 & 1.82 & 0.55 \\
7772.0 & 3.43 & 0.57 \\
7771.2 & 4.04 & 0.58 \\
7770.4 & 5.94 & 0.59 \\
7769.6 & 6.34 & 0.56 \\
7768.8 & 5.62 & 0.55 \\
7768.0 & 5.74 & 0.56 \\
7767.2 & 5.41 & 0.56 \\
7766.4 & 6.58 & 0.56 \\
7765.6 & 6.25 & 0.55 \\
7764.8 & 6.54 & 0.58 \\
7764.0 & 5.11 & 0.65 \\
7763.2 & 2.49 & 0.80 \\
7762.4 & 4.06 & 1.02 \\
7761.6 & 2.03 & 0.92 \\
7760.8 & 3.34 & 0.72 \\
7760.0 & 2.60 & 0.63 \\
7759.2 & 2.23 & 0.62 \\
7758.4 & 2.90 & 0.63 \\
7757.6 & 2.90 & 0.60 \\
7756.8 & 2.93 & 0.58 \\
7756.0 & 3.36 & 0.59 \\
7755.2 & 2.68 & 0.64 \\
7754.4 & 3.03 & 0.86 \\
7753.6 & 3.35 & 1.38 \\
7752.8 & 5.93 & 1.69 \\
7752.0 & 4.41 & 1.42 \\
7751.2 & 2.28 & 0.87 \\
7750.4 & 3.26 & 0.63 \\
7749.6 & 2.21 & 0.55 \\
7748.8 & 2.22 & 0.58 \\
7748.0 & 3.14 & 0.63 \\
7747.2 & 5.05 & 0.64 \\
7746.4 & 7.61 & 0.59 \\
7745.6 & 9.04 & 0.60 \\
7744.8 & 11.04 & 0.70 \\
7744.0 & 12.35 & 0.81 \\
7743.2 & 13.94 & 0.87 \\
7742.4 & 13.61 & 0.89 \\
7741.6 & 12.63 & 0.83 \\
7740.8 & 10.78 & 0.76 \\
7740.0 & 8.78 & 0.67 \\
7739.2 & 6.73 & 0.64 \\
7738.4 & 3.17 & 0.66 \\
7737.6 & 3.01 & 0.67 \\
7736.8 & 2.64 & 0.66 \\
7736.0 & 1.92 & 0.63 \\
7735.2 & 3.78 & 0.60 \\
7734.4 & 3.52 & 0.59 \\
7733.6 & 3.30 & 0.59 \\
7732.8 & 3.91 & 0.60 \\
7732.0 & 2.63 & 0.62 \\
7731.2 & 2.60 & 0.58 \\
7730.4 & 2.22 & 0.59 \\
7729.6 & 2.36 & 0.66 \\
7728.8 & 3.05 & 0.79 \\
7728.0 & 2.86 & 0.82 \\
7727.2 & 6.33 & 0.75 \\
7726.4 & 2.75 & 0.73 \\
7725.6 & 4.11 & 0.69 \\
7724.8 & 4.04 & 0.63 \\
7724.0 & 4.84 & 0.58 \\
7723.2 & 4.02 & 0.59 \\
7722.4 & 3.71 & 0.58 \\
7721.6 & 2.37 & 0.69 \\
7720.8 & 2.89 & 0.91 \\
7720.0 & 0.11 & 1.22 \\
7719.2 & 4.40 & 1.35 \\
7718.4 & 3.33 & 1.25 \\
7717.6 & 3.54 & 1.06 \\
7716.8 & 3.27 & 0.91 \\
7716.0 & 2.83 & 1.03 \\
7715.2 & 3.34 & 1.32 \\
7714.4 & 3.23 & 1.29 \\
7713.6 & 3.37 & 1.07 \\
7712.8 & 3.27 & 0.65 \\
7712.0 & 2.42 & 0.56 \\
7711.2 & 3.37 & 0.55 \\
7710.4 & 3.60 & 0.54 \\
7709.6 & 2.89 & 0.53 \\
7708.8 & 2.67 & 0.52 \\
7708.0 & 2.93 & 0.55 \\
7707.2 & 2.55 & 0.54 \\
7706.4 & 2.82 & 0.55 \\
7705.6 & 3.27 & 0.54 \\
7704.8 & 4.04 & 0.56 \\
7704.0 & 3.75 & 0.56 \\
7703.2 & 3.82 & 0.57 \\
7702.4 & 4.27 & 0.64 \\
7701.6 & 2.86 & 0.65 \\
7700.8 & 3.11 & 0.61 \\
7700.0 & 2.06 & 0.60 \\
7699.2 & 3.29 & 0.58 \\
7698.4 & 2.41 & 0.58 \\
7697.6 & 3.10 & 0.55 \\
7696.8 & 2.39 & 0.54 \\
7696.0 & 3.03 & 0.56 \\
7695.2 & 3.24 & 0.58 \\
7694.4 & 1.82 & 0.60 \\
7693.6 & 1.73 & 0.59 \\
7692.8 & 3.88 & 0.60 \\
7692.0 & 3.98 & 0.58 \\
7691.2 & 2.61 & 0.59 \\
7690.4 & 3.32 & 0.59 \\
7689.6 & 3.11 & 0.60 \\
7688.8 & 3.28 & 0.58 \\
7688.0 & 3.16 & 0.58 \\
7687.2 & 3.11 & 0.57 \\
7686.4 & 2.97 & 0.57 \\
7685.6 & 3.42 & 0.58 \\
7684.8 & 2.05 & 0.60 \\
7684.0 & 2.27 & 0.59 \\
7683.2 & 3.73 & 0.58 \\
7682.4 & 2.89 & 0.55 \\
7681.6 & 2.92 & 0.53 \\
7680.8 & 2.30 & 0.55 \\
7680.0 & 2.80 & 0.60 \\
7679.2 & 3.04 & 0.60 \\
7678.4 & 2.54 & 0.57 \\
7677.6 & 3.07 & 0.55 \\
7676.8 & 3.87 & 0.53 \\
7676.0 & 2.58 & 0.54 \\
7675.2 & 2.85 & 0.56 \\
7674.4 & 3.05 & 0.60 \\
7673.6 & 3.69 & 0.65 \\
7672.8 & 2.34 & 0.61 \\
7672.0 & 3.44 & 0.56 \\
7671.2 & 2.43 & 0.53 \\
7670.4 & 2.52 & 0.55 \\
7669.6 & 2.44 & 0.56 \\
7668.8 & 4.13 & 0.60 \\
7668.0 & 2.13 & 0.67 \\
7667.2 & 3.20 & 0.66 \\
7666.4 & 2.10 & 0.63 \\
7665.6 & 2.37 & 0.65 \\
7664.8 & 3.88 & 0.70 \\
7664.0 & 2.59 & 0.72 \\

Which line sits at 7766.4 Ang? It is [N II] 6583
